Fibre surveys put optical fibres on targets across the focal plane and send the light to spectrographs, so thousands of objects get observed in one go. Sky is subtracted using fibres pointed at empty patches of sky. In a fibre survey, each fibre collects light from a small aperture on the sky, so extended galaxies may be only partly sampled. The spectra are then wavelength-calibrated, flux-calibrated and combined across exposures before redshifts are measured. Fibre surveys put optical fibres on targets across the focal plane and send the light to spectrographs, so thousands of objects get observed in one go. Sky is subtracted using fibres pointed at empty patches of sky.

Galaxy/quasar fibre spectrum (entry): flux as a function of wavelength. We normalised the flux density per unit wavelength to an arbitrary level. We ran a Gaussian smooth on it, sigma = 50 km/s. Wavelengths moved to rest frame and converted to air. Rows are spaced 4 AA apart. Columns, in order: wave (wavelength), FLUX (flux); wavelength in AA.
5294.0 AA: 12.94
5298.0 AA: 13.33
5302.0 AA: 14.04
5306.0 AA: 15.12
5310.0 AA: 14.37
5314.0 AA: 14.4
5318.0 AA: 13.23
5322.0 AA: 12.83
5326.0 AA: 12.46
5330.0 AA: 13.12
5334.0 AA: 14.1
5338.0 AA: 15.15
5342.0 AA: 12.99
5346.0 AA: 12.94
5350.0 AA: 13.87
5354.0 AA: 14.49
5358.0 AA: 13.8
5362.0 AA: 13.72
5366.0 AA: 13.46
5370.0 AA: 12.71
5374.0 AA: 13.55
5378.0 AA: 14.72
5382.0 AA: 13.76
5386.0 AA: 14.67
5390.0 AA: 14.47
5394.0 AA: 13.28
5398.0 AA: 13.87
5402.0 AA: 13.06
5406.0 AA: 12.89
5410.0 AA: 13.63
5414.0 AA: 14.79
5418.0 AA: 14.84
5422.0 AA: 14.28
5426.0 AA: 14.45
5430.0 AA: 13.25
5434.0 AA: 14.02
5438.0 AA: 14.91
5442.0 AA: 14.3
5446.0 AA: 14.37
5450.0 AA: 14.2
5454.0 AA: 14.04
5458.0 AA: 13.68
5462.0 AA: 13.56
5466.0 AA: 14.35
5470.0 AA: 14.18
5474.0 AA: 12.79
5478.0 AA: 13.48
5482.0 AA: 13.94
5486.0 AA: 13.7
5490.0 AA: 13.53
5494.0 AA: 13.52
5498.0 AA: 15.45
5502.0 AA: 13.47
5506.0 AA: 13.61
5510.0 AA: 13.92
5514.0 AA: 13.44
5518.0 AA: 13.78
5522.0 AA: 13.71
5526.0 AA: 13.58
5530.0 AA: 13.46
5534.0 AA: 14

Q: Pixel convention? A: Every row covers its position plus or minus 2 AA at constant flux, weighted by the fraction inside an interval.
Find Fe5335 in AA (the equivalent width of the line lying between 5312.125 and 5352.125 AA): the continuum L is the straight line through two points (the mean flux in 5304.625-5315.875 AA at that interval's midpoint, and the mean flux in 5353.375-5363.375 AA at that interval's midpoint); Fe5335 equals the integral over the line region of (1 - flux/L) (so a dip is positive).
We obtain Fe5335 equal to 2.2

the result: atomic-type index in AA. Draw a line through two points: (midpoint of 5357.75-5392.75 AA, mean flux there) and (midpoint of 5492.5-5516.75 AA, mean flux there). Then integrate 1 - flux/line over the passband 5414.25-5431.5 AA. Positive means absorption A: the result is -0.5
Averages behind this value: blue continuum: 13.9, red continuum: 13.9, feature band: 14.3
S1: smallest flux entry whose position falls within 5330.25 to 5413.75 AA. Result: 12.71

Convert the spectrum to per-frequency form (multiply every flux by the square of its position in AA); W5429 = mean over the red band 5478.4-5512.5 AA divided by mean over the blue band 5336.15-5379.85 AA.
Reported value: 1.1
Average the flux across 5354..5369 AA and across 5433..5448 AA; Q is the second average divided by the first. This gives 1.1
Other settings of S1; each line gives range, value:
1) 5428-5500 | 12.79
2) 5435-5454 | 14.04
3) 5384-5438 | 12.89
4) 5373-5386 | 13.55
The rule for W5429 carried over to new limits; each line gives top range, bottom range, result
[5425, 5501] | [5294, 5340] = 1.07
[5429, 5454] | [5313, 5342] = 1.09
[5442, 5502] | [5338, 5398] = 1.05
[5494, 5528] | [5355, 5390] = 1.05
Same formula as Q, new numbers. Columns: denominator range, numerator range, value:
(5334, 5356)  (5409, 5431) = 1.03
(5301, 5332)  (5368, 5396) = 1.01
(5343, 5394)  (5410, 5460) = 1.03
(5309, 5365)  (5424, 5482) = 1.02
